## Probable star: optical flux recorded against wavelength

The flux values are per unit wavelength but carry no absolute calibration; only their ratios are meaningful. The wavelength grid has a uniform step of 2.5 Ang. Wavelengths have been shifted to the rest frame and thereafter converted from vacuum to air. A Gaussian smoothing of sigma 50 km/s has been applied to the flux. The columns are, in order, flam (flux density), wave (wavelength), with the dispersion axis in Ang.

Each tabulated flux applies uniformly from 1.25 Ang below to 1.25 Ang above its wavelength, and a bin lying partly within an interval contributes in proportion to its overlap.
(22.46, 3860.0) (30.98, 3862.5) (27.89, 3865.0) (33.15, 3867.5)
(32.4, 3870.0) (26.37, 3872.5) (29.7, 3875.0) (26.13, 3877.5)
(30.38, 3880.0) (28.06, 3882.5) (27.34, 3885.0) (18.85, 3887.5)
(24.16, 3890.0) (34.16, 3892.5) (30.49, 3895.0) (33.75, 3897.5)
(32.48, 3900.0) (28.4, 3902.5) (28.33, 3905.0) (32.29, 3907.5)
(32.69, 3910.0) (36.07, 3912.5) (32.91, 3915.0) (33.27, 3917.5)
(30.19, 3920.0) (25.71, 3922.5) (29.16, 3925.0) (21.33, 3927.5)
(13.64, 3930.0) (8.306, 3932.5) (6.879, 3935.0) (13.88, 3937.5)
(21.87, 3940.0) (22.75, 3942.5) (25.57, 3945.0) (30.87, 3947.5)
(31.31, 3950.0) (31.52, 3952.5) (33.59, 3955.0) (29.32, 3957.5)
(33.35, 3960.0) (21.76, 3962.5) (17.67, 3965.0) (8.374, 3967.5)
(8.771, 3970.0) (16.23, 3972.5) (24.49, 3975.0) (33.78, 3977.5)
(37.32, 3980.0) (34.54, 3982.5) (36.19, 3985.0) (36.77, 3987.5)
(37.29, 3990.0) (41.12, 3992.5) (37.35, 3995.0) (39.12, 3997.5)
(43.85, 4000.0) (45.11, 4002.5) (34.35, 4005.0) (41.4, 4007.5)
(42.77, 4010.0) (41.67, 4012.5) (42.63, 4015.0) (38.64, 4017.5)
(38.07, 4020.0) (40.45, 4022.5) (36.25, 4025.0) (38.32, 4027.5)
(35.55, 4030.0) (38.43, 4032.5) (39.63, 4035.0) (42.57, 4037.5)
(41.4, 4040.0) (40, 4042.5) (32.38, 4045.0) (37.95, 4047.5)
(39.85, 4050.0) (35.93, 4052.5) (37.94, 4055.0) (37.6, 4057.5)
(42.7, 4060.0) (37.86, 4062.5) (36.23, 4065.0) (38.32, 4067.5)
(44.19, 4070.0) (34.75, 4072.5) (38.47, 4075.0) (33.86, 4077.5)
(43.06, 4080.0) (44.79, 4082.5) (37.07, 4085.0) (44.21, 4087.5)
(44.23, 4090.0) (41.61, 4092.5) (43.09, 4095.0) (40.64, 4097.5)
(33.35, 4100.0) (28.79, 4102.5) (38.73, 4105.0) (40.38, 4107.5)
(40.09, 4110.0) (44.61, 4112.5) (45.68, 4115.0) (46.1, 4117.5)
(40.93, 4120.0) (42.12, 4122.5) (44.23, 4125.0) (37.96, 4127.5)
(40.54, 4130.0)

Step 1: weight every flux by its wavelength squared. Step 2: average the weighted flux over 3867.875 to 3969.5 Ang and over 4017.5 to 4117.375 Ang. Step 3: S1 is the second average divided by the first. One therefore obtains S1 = 1.6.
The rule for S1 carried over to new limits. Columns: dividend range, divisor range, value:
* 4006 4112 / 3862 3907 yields 1.47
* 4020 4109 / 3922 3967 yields 1.80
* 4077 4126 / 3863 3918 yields 1.52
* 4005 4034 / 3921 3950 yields 1.99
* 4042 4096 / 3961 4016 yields 1.25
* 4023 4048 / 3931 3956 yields 1.78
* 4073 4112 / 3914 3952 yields 1.84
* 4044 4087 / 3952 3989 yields 1.50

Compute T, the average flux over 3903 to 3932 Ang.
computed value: 28.2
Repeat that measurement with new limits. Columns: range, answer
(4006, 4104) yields 39.1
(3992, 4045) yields 39.7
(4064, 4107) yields 39.2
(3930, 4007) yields 28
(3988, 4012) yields 40.2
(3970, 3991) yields 30.6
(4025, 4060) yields 38.4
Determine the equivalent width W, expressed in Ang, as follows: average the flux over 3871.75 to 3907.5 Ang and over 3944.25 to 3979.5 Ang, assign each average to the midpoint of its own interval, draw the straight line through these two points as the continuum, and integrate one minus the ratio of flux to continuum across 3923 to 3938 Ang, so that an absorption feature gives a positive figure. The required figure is 5.9 Ang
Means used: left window 28.6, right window 25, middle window 16.1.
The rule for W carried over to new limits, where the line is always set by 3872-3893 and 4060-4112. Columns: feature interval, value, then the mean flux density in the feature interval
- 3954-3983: 6.86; 24.6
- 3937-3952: 2.71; 25.3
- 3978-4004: -3.91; 38.7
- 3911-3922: -1.33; 32.6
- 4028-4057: -1.27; 38.3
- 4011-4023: -1.76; 40.3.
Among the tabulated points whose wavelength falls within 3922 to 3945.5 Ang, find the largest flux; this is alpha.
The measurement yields 29.16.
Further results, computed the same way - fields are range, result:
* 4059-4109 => 44.79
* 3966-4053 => 45.11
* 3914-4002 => 43.85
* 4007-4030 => 42.77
